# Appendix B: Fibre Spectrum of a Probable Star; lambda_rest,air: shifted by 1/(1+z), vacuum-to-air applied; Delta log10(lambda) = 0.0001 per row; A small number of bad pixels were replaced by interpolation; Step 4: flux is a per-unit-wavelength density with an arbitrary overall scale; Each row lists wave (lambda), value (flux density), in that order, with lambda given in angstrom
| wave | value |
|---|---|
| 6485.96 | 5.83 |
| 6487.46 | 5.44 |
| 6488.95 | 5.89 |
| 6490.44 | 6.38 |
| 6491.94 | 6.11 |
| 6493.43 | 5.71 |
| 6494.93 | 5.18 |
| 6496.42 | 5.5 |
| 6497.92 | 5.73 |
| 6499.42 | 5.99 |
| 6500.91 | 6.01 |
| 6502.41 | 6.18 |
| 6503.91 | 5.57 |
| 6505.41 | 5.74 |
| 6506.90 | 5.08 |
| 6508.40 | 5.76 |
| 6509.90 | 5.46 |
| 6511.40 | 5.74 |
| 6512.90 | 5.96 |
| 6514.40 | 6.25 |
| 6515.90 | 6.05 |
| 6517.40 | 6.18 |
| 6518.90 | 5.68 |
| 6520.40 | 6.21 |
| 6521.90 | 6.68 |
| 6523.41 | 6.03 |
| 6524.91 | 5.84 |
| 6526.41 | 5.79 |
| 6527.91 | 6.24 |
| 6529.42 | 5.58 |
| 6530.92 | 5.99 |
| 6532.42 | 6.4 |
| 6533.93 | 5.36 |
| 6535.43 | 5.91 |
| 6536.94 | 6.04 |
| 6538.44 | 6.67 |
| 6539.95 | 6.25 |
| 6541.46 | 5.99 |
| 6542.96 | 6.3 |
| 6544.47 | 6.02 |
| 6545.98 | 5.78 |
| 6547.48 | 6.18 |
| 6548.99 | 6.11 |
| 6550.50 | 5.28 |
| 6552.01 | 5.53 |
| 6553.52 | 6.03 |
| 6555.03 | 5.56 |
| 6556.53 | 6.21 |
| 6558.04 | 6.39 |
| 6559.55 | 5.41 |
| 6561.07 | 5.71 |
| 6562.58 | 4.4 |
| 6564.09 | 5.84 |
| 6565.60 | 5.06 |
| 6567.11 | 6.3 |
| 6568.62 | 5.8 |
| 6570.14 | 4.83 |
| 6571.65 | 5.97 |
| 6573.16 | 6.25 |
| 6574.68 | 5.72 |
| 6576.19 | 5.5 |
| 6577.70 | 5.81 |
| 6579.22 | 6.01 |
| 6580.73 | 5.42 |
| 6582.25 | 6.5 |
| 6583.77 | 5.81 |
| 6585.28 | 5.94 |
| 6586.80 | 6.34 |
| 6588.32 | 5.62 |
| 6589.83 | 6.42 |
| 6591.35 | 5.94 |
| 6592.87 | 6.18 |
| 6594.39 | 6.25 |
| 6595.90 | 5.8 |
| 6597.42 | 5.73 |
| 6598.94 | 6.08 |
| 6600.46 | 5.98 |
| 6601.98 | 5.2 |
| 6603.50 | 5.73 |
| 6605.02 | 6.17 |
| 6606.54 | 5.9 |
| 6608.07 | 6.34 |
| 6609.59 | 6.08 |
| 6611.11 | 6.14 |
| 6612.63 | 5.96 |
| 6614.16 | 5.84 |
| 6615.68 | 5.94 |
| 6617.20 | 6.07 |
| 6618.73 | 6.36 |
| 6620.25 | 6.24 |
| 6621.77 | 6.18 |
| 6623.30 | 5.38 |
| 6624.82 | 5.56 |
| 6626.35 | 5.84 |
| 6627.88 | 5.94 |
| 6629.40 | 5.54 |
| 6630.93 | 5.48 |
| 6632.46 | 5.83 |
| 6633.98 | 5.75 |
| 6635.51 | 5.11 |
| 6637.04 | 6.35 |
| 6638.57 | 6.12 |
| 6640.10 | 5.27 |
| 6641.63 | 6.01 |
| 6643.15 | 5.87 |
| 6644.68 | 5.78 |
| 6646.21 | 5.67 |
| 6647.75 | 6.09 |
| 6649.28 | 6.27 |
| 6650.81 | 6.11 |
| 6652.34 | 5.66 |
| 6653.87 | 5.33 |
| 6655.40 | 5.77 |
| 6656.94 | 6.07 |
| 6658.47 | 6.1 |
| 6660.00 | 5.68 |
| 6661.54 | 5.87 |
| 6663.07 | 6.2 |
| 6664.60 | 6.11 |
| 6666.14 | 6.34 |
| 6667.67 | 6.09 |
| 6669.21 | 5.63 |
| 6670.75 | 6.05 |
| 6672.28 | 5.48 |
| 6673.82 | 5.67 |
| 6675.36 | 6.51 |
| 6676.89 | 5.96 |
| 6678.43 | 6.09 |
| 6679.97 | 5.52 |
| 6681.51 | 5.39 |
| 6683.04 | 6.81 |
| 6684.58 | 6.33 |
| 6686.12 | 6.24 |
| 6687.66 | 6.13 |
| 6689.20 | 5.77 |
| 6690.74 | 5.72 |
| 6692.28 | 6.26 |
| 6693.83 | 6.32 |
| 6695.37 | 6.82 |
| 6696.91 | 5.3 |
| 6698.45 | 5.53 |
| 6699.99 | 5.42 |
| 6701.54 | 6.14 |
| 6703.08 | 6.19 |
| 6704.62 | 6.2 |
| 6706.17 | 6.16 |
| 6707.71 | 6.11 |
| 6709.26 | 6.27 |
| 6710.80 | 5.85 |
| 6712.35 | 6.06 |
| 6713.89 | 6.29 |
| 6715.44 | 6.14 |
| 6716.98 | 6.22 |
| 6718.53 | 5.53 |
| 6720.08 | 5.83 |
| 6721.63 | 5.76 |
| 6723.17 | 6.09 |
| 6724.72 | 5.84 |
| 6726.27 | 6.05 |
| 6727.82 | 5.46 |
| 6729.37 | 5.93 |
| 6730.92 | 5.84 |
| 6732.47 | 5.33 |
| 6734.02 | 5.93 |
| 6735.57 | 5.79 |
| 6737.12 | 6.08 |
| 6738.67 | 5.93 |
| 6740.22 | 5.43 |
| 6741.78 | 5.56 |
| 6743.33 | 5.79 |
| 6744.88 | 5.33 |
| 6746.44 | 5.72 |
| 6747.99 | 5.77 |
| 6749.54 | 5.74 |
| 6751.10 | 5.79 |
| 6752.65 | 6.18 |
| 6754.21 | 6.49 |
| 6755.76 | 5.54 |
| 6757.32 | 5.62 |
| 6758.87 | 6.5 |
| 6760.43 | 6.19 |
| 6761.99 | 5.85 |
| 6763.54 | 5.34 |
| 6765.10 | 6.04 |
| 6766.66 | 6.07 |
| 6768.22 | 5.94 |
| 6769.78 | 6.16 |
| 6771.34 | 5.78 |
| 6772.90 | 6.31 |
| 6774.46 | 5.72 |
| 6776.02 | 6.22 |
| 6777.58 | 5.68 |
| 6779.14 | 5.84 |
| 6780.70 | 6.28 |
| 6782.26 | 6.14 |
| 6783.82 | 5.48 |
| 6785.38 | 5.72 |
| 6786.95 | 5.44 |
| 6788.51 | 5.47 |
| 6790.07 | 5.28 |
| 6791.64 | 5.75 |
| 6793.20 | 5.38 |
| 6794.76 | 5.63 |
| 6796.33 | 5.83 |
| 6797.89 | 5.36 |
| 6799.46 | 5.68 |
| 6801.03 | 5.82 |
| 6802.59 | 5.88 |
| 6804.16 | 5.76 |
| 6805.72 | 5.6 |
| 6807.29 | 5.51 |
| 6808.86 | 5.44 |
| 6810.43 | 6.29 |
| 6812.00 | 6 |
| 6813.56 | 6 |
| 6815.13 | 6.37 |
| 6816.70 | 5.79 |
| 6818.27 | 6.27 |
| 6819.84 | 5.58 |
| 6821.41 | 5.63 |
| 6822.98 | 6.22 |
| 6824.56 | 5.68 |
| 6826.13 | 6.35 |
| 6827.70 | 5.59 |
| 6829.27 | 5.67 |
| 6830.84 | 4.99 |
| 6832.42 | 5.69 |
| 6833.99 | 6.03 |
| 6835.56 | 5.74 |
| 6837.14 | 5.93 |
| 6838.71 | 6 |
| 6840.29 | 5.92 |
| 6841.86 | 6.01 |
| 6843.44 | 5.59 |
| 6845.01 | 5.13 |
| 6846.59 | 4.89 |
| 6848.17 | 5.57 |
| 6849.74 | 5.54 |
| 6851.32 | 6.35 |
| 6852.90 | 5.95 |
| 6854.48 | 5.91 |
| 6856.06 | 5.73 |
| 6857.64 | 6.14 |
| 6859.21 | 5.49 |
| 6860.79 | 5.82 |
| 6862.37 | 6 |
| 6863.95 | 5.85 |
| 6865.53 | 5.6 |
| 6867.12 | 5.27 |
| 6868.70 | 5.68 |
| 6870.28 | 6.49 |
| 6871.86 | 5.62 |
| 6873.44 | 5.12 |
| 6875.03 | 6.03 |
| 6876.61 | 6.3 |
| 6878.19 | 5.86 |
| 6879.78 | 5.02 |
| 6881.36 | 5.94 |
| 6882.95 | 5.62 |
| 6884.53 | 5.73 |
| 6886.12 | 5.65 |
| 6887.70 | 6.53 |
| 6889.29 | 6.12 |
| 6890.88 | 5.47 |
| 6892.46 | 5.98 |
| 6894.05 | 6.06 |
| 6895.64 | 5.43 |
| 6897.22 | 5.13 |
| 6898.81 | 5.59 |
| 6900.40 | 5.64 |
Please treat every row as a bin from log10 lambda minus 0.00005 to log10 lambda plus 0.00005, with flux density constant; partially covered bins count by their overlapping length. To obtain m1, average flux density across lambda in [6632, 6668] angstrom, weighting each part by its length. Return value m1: 5.89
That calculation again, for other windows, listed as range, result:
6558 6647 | 5.84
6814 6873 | 5.78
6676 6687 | 6.06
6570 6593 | 5.91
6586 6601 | 6.03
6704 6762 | 5.9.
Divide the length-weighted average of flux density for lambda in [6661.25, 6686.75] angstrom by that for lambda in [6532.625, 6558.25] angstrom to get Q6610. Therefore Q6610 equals 1.01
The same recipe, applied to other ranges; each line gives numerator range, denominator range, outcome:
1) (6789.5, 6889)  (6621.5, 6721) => 0.97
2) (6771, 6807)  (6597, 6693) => 0.97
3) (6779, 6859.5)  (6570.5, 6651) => 0.97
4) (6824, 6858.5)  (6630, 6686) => 0.97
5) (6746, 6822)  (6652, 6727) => 0.98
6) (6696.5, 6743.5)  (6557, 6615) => 1.00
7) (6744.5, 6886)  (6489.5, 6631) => 0.98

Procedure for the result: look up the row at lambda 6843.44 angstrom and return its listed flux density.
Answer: 5.59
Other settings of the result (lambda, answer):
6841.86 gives 6.01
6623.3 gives 5.38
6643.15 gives 5.87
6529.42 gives 5.58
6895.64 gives 5.43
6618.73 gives 6.36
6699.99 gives 5.42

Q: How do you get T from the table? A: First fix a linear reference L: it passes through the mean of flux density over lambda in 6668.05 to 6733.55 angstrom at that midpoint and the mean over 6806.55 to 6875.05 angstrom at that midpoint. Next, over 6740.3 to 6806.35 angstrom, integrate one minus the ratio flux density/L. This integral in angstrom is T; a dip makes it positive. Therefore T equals 0.8 angstrom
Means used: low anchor 5.96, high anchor 5.78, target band 5.8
